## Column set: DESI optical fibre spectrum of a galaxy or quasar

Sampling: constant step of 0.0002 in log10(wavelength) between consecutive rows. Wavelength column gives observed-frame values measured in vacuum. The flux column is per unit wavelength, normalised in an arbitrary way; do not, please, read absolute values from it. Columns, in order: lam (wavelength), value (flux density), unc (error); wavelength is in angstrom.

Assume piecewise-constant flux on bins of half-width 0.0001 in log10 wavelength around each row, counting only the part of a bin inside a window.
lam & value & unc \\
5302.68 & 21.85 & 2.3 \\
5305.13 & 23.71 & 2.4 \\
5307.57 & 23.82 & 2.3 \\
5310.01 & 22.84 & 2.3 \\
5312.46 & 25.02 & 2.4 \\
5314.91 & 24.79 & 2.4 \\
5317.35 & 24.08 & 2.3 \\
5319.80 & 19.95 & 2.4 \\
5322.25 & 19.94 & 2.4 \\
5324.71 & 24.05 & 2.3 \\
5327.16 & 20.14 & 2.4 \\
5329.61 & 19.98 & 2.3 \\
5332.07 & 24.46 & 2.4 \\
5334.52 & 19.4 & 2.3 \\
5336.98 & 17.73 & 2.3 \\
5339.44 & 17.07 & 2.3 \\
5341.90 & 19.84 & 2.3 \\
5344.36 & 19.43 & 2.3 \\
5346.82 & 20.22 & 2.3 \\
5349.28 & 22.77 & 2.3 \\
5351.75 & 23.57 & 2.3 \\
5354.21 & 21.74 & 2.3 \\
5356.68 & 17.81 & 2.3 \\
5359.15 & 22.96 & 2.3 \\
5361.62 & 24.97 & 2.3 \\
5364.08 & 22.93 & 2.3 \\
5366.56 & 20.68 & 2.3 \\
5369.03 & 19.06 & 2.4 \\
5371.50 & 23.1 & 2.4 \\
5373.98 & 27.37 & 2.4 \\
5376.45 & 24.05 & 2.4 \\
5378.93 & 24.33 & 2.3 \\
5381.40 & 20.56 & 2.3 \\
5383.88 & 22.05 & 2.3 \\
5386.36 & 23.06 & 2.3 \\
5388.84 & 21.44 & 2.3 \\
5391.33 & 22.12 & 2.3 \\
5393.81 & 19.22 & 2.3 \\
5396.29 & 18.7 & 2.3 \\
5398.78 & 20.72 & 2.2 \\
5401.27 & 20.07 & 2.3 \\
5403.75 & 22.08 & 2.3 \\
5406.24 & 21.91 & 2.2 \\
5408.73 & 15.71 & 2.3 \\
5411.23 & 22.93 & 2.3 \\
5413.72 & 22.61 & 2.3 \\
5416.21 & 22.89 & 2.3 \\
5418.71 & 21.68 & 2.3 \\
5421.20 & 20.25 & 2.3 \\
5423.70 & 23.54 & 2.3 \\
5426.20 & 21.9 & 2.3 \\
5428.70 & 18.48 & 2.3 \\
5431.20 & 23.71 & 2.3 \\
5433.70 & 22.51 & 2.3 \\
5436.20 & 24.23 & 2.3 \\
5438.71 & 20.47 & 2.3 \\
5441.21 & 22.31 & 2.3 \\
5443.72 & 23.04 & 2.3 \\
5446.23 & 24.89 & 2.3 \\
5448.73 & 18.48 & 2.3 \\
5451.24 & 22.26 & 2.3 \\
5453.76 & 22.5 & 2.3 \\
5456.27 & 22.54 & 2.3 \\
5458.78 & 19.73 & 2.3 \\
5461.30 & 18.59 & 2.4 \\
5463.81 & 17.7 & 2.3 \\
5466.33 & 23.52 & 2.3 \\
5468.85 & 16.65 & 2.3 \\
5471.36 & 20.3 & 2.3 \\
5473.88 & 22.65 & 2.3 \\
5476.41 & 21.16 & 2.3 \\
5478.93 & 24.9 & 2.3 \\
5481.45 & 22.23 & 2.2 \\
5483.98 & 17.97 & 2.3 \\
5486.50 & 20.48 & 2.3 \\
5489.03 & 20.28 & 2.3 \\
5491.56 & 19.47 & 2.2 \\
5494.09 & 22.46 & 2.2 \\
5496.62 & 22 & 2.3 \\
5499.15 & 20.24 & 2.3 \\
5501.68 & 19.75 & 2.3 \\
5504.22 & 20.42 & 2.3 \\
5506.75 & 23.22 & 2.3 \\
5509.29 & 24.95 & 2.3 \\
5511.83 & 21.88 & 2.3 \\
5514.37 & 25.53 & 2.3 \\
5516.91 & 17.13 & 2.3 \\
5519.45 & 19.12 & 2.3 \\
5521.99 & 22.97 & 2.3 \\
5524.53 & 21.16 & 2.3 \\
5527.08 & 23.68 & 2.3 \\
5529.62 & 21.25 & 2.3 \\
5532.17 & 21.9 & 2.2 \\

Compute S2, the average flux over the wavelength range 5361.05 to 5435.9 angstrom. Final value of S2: 21.8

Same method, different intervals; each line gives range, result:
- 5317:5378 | 21.5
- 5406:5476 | 21.3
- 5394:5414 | 20.4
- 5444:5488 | 21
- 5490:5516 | 21.9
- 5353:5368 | 21.8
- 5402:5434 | 21.5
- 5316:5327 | 21.9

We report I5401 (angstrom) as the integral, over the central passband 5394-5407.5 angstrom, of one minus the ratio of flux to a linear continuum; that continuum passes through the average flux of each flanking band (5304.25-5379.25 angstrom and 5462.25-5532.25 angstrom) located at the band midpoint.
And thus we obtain 0.7 angstrom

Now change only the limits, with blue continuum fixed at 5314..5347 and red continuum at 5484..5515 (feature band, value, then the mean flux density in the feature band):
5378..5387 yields -0.6 angstrom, 22.4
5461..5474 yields 1.0 angstrom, 19.8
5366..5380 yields -1.5 angstrom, 23.2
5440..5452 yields -0.5 angstrom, 22.2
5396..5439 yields -0.6 angstrom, 21.4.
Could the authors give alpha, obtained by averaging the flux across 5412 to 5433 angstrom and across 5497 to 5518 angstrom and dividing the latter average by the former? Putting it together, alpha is 1.0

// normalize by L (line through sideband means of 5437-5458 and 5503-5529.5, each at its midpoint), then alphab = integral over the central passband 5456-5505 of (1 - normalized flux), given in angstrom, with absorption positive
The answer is 3.12 angstrom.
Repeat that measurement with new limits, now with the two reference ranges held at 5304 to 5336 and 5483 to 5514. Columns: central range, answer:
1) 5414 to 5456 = -0.8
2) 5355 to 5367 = 0.1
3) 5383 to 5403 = 0.9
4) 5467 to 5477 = 0.5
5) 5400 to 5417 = 0.6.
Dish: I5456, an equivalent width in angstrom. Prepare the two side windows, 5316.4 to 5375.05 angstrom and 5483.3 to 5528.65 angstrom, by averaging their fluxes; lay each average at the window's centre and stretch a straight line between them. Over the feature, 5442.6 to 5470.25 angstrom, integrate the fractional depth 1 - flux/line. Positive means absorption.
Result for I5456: 0.6 angstrom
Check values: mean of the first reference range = 21.4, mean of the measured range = 20.9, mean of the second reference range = 21.3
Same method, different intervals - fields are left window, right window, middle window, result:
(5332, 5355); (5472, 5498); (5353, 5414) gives -3.0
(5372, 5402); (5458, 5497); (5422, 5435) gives -0.4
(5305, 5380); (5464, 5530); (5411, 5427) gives -0.4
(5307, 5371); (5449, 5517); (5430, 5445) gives -1.0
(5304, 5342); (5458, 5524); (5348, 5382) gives -1.7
